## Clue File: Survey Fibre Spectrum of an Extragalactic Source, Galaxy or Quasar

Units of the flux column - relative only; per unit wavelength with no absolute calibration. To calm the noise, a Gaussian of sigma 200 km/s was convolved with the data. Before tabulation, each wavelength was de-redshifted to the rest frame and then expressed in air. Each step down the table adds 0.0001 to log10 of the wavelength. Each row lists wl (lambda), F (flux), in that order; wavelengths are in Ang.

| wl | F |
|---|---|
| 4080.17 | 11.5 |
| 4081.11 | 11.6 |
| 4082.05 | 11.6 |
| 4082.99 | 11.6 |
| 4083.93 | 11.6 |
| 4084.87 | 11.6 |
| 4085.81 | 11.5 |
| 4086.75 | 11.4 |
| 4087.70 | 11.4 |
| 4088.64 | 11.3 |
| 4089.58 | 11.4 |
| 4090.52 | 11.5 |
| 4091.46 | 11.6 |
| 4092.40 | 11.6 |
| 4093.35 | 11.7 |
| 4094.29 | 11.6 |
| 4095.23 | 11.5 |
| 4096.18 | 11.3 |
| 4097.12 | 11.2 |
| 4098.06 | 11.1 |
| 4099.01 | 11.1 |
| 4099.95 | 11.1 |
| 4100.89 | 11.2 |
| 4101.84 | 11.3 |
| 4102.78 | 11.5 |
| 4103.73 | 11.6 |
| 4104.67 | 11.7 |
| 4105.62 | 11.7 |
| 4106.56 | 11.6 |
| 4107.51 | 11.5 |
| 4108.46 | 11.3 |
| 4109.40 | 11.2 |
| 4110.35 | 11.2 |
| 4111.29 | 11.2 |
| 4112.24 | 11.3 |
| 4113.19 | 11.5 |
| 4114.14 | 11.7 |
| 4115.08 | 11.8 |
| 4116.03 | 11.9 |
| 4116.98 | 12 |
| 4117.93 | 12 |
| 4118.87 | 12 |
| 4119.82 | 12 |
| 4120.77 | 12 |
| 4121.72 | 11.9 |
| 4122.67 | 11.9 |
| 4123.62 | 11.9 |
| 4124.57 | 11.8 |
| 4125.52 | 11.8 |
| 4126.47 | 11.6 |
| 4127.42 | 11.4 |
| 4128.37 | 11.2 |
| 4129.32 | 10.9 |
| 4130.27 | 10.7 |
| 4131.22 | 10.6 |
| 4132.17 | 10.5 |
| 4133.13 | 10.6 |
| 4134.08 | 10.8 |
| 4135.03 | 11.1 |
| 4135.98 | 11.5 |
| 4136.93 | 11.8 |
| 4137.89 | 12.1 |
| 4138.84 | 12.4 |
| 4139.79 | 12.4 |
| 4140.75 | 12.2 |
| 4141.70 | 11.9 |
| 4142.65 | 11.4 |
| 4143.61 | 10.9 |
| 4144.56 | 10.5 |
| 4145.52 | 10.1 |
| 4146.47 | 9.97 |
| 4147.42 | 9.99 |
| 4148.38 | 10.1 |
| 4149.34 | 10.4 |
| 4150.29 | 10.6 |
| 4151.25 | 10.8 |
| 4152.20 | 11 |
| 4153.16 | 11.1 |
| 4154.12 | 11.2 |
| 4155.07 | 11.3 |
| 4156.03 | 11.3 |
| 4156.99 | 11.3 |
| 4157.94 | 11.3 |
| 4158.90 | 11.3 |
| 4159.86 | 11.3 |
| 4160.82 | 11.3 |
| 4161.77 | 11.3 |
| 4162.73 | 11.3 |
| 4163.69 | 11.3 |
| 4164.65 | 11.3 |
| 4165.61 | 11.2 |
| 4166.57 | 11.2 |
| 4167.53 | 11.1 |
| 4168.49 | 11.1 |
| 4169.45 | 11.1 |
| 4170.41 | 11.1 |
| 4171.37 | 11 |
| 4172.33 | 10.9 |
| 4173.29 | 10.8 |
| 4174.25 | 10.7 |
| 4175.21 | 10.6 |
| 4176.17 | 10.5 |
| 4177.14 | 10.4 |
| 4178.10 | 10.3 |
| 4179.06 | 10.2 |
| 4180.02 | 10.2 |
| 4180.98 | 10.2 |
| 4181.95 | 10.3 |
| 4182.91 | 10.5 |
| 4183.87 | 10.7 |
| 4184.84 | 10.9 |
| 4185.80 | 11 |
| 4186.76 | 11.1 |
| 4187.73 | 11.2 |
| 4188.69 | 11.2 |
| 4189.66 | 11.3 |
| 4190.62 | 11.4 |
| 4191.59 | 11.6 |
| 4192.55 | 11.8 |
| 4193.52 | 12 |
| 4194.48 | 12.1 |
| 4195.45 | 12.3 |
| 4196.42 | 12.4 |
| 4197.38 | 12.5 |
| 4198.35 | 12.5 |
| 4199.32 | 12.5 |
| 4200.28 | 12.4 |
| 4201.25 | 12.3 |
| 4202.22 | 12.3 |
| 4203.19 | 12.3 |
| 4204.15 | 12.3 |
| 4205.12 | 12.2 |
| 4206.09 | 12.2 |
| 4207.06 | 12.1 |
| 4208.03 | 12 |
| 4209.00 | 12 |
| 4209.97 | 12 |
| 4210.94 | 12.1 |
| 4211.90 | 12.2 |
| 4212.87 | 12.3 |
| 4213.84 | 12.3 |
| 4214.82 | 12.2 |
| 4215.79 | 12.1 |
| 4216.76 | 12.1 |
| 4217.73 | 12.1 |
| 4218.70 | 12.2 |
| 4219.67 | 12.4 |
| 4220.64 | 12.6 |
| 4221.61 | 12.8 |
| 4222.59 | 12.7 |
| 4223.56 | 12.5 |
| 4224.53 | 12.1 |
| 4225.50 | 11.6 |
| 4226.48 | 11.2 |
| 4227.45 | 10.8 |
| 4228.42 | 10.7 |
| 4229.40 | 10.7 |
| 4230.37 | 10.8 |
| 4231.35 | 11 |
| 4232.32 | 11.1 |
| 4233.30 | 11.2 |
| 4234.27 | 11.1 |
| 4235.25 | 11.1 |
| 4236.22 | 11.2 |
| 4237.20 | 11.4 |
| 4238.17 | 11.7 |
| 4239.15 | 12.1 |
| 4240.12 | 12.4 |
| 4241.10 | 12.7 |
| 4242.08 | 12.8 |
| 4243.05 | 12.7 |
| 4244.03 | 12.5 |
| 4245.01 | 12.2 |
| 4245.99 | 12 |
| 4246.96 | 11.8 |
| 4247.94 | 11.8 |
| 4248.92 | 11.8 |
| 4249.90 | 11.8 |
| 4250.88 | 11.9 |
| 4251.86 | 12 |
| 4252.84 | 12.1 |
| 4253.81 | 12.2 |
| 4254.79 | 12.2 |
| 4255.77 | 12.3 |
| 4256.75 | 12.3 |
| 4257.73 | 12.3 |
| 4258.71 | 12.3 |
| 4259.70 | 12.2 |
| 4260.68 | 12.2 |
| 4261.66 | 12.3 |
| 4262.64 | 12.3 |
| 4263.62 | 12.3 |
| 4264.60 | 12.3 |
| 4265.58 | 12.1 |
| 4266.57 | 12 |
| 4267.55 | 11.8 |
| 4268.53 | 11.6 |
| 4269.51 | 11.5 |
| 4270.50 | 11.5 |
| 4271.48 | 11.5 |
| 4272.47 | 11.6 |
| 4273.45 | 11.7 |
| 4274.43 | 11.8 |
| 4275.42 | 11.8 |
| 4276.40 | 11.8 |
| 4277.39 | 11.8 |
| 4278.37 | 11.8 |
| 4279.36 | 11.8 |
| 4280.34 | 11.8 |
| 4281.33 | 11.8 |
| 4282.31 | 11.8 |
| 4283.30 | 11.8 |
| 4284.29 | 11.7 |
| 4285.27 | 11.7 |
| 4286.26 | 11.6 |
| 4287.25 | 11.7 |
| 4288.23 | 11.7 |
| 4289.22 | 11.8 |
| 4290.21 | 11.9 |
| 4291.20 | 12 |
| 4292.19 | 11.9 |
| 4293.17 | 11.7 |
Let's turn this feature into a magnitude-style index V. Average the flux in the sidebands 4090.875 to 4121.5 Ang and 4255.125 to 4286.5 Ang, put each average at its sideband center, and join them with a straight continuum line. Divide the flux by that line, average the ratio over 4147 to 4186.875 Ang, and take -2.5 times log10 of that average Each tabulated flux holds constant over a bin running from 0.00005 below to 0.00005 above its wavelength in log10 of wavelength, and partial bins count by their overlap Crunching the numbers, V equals 0.08 mag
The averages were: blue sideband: 11.5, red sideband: 11.9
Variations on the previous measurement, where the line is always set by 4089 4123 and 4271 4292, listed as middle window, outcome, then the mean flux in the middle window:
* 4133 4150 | 0.04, 11.1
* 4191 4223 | -0.05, 12.2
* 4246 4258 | -0.03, 12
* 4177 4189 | 0.10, 10.6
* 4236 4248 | -0.04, 12.1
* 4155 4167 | 0.03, 11.3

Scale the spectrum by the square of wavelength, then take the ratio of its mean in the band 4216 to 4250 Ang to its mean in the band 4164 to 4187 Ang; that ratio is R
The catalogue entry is 1.1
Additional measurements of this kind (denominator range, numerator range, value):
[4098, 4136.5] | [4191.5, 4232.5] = 1.10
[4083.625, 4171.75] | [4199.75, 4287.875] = 1.11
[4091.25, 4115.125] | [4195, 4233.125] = 1.11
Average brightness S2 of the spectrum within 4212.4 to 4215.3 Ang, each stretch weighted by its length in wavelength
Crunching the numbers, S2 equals 12.2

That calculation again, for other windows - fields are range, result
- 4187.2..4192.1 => 11.3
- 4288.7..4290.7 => 11.8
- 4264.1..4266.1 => 12.2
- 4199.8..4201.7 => 12.4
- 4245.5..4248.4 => 11.9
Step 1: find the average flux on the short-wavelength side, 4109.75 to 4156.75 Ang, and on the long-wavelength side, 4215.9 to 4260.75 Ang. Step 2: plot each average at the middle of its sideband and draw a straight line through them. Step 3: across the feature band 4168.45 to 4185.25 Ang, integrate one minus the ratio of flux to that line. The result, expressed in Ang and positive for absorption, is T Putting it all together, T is 1.4 Ang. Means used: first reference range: 11.3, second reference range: 11.9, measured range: 10.6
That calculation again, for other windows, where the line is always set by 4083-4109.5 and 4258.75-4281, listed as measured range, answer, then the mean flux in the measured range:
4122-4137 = 0.36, 11.3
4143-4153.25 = 0.96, 10.5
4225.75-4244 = 0.45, 11.5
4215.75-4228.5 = -0.29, 12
